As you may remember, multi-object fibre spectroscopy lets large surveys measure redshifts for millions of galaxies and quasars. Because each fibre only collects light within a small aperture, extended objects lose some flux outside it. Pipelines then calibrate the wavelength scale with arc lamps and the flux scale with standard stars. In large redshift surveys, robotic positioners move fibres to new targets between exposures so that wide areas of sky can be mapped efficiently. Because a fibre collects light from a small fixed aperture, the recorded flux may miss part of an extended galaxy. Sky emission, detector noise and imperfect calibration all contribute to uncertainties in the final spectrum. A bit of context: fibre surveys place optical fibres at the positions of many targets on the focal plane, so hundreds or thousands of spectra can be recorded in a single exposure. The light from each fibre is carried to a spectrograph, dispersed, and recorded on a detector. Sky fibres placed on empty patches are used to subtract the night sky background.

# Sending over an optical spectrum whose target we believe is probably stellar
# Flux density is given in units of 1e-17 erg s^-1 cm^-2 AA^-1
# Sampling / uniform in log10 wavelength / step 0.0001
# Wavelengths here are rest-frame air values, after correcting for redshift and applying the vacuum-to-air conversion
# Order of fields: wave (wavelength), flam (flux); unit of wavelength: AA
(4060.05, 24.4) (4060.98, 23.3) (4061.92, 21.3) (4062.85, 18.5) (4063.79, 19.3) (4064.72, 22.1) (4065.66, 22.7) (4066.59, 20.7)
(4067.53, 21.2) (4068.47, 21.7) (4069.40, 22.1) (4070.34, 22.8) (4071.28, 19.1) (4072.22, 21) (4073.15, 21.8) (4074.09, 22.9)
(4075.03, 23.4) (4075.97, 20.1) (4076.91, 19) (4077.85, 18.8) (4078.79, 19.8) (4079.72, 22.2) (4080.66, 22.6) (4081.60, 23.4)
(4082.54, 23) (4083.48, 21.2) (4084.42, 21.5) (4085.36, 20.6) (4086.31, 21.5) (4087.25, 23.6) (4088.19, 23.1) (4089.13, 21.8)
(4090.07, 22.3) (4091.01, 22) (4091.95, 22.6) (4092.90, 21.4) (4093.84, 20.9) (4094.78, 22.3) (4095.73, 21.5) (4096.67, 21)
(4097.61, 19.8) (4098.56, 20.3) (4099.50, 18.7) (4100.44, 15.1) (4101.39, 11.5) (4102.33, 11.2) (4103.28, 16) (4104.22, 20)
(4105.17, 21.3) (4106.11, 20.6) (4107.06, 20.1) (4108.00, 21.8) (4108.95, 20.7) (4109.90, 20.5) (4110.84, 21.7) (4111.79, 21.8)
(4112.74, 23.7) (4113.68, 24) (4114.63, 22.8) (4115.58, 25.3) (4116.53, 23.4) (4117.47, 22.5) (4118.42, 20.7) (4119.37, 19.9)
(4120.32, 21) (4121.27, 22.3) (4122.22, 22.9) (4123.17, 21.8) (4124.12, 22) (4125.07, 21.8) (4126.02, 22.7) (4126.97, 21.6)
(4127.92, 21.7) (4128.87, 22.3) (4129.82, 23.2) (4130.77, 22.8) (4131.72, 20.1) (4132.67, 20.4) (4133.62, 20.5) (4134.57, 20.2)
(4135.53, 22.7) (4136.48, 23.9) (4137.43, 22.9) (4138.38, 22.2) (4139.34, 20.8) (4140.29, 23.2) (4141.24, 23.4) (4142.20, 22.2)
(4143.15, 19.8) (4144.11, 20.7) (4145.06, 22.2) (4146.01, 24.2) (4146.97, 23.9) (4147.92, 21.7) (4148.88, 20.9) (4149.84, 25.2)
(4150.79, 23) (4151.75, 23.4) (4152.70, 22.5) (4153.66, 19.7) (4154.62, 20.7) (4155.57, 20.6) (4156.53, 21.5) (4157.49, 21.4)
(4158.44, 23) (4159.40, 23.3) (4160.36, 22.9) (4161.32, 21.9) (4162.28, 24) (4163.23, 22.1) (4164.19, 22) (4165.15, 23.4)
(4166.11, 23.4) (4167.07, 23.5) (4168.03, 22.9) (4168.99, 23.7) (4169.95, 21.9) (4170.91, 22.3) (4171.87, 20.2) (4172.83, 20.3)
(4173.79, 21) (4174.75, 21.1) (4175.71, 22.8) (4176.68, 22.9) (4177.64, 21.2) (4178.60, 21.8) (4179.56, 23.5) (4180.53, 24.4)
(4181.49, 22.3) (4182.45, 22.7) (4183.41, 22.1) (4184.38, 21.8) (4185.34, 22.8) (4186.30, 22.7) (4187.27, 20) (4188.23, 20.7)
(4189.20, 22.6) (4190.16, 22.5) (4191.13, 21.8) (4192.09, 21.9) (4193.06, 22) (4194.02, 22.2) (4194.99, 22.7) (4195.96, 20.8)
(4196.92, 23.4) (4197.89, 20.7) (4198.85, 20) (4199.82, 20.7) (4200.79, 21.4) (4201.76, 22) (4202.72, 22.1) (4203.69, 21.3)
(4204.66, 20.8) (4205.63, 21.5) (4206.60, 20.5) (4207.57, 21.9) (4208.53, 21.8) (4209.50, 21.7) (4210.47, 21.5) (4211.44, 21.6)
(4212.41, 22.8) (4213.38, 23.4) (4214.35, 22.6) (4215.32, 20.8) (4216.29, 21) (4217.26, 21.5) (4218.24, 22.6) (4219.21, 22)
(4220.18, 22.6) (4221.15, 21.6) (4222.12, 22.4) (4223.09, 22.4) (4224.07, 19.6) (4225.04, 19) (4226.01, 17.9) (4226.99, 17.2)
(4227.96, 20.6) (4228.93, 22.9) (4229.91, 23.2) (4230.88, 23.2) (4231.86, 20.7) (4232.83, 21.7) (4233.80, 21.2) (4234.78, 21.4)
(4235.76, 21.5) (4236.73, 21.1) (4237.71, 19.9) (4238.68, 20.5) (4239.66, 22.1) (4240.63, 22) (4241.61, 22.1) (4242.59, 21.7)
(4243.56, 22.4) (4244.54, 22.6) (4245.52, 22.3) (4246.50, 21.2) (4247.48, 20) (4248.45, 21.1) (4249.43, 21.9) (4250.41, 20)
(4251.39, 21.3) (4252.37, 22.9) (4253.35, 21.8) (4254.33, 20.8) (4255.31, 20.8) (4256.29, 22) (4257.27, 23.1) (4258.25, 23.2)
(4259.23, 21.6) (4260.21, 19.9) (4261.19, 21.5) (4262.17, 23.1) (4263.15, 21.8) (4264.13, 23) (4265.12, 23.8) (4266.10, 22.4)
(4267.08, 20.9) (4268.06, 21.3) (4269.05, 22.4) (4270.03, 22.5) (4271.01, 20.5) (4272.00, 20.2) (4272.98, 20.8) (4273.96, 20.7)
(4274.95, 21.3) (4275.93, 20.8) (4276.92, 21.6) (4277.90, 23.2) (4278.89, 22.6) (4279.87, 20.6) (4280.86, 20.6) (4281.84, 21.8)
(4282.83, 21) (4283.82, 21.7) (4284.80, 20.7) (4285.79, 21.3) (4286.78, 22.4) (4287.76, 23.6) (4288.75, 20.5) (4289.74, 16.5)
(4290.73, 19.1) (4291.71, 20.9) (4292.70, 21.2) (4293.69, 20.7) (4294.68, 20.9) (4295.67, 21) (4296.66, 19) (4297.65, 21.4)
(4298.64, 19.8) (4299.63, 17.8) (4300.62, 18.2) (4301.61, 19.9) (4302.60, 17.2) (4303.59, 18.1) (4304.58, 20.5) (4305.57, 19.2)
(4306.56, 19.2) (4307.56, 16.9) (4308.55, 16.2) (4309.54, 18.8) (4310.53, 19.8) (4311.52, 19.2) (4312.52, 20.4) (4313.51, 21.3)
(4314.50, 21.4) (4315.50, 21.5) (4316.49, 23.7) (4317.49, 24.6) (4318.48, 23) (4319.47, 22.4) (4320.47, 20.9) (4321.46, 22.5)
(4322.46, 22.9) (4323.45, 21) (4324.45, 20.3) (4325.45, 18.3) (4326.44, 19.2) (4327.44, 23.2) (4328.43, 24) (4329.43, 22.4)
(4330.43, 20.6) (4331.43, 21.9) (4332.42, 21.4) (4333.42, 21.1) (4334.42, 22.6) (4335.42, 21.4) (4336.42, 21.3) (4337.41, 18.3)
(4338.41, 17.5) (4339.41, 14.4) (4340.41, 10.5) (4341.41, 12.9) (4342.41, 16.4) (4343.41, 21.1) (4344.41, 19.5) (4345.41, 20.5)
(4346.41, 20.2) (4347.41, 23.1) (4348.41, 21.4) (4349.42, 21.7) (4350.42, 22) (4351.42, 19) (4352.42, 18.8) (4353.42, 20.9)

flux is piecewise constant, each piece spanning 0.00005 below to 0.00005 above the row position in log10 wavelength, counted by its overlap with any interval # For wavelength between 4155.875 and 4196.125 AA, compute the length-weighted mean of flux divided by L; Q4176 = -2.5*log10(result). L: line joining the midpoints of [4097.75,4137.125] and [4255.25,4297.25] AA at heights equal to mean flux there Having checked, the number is -0.058 mag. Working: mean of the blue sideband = 20.9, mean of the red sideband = 21.4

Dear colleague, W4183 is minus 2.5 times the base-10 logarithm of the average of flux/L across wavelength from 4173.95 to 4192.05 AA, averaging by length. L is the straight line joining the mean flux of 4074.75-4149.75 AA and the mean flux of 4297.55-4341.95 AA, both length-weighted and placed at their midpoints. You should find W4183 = -0.07 mag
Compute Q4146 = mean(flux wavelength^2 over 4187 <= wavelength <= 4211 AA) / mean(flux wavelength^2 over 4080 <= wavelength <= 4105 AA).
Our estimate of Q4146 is 1.12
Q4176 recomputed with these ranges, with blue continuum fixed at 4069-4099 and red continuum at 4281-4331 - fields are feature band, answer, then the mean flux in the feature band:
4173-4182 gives -0.06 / 22.3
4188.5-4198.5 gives -0.05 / 22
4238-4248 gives -0.04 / 21.7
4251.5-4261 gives -0.05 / 21.8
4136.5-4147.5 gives -0.06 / 22.4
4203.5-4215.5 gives -0.04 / 21.7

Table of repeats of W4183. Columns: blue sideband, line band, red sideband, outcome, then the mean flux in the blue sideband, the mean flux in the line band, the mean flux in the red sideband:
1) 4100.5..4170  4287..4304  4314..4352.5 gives 0.050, 21.7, 19.8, 20.5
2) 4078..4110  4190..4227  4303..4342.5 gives -0.064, 20.4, 21.5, 20.1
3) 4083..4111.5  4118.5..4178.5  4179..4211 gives -0.051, 20.2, 22.1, 21.8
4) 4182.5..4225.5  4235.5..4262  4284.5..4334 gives -0.017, 21.7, 21.6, 20.6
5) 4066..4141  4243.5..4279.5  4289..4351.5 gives -0.068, 21.3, 21.7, 20.1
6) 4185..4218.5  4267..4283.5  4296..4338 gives -0.020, 21.7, 21.4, 20.5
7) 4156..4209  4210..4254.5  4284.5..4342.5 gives -0.008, 22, 21.4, 20.1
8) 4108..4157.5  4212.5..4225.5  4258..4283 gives 0.006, 22.1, 21.7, 21.7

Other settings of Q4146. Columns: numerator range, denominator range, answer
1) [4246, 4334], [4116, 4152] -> 1.02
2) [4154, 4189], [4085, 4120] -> 1.10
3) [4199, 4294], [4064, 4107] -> 1.12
